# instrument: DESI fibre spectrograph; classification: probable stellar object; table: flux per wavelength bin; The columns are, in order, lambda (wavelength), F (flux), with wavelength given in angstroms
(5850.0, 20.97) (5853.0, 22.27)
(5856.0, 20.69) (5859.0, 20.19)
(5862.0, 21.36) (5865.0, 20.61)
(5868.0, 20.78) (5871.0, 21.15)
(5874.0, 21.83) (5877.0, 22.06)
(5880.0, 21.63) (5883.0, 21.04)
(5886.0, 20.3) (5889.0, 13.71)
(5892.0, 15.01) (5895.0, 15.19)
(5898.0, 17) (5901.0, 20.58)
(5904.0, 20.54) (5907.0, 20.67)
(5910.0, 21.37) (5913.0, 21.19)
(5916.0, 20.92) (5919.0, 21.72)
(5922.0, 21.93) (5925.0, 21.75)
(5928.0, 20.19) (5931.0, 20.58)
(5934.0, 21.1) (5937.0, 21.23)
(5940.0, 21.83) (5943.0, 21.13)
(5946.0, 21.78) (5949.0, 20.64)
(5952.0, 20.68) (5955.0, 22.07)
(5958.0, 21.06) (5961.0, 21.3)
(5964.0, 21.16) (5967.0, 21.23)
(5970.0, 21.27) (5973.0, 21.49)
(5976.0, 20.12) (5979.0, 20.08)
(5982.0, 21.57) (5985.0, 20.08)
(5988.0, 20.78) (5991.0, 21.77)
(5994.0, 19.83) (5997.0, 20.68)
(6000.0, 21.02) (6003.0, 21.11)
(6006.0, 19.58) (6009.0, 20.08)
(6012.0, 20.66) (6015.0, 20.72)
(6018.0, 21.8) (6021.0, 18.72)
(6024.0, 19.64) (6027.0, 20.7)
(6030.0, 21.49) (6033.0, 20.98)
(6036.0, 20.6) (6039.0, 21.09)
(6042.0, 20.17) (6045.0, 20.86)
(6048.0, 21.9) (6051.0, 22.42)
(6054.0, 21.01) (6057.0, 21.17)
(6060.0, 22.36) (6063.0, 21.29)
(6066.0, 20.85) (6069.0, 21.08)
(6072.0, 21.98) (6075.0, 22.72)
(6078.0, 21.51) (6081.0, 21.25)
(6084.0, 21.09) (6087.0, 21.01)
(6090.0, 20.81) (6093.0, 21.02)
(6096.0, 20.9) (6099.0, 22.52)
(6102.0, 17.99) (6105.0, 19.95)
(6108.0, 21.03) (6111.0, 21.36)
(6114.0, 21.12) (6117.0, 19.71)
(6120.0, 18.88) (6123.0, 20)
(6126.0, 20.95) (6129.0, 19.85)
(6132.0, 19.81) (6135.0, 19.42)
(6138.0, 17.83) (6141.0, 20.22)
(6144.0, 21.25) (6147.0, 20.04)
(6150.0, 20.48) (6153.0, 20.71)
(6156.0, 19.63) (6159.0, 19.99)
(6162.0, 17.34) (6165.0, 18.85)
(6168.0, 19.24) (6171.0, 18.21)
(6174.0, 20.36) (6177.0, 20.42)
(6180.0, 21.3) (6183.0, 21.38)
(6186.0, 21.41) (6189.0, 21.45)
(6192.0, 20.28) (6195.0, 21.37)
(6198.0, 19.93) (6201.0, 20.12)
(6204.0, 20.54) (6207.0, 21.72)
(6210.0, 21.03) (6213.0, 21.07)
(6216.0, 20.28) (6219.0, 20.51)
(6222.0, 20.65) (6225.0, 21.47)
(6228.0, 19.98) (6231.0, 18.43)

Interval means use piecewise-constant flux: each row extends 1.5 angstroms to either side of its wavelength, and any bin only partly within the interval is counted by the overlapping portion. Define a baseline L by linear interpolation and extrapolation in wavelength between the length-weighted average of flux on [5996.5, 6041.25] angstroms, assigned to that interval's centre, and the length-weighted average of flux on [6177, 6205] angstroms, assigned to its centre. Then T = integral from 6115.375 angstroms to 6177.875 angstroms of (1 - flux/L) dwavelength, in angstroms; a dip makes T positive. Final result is 3.3 angstroms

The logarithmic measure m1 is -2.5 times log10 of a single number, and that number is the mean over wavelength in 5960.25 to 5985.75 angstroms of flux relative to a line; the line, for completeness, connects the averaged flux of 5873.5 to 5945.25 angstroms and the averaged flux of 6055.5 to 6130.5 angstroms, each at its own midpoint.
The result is -0.03 mag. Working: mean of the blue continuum 20.2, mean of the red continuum 20.9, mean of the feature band 20.9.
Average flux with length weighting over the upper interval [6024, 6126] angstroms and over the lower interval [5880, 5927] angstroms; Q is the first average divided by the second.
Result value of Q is 1.07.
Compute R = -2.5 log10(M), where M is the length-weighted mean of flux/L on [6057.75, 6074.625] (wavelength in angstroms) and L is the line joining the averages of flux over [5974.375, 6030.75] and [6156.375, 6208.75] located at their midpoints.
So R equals -0.06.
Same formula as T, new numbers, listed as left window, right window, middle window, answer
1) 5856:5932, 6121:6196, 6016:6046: -0.8 angstroms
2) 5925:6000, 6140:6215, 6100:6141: 1.3 angstroms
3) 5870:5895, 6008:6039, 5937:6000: -3.0 angstroms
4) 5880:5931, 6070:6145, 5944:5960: -1.1 angstroms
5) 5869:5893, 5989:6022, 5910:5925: -1.1 angstroms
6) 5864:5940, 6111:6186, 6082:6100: -1.1 angstroms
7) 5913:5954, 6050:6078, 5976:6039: 2.5 angstroms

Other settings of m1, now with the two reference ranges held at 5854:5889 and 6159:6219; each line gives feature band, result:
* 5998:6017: 0.00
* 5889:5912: 0.13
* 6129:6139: 0.07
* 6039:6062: -0.05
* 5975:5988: 0.01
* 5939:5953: -0.03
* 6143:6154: -0.01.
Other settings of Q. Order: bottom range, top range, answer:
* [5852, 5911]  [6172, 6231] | 1.04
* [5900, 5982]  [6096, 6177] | 0.94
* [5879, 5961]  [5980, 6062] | 1.03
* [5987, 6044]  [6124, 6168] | 0.96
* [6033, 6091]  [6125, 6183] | 0.93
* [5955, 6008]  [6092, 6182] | 0.96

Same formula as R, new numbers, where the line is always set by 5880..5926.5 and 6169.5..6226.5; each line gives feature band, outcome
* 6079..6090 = -0.043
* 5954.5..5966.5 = -0.080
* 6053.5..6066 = -0.064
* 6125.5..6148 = 0.033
